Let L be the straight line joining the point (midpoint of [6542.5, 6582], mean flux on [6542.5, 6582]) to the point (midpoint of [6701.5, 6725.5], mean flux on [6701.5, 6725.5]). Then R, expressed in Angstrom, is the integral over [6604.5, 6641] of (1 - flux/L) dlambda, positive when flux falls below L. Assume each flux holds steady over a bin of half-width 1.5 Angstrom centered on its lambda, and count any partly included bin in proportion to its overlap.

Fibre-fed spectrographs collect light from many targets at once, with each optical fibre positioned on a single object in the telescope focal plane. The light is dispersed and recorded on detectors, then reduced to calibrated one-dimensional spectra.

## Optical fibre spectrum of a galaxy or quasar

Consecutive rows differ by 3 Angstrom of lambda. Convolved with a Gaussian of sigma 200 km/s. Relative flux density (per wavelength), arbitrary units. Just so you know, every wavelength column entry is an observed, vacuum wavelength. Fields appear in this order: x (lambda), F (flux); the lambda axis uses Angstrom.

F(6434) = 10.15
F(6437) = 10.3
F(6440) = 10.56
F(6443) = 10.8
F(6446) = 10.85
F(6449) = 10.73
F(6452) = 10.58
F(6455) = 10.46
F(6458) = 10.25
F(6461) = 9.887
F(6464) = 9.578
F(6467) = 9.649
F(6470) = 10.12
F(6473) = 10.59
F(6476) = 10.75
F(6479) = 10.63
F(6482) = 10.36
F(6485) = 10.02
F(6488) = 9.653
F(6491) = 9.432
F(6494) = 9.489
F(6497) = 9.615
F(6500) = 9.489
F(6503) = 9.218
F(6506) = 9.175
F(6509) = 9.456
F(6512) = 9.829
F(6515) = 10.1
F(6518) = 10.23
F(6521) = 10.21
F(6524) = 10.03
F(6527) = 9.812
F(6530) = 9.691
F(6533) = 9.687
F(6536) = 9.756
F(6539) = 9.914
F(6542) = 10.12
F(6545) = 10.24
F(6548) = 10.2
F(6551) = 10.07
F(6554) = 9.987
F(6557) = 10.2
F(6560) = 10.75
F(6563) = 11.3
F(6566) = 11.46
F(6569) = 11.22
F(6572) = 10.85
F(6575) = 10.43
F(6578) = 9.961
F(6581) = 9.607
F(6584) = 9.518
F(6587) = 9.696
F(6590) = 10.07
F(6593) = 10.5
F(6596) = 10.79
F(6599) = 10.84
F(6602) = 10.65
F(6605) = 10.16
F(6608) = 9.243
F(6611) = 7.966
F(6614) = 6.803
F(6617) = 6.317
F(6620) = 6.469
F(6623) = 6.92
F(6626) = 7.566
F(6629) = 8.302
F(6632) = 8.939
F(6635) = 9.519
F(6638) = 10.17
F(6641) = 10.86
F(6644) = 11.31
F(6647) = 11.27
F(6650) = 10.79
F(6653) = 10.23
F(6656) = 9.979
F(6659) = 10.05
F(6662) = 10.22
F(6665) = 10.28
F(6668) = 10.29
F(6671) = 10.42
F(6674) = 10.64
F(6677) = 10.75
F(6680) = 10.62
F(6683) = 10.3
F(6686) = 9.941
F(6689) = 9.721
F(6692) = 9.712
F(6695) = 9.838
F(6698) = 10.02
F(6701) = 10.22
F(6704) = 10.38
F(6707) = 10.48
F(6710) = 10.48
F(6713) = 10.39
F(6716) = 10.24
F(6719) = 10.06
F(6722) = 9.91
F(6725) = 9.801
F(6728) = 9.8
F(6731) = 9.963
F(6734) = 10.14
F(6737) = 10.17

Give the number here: 7.5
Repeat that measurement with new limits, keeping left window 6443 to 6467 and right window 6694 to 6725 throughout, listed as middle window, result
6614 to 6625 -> 3.86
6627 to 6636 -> 1.25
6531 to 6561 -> 0.58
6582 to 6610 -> 0.36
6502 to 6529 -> 1.30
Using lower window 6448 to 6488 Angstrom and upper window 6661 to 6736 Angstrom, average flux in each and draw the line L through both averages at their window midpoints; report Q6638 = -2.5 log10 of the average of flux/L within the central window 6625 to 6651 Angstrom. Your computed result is 0.03 mag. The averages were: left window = 10.2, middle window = 9.88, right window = 10.2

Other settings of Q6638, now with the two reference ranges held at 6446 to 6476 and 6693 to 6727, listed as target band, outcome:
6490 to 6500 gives 0.08 mag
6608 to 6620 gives 0.37 mag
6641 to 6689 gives -0.03 mag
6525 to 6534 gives 0.05 mag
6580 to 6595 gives 0.03 mag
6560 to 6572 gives -0.10 mag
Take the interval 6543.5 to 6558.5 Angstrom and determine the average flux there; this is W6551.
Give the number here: 10.1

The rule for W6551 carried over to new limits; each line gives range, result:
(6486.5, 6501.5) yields 9.54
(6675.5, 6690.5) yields 10.3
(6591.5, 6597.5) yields 10.6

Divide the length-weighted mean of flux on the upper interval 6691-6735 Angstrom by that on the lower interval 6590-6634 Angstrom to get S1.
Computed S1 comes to 1.16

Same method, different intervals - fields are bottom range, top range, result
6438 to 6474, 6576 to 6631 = 0.87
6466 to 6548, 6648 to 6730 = 1.03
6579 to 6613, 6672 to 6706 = 1.03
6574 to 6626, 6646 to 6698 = 1.13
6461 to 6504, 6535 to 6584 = 1.05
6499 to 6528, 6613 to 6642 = 0.84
